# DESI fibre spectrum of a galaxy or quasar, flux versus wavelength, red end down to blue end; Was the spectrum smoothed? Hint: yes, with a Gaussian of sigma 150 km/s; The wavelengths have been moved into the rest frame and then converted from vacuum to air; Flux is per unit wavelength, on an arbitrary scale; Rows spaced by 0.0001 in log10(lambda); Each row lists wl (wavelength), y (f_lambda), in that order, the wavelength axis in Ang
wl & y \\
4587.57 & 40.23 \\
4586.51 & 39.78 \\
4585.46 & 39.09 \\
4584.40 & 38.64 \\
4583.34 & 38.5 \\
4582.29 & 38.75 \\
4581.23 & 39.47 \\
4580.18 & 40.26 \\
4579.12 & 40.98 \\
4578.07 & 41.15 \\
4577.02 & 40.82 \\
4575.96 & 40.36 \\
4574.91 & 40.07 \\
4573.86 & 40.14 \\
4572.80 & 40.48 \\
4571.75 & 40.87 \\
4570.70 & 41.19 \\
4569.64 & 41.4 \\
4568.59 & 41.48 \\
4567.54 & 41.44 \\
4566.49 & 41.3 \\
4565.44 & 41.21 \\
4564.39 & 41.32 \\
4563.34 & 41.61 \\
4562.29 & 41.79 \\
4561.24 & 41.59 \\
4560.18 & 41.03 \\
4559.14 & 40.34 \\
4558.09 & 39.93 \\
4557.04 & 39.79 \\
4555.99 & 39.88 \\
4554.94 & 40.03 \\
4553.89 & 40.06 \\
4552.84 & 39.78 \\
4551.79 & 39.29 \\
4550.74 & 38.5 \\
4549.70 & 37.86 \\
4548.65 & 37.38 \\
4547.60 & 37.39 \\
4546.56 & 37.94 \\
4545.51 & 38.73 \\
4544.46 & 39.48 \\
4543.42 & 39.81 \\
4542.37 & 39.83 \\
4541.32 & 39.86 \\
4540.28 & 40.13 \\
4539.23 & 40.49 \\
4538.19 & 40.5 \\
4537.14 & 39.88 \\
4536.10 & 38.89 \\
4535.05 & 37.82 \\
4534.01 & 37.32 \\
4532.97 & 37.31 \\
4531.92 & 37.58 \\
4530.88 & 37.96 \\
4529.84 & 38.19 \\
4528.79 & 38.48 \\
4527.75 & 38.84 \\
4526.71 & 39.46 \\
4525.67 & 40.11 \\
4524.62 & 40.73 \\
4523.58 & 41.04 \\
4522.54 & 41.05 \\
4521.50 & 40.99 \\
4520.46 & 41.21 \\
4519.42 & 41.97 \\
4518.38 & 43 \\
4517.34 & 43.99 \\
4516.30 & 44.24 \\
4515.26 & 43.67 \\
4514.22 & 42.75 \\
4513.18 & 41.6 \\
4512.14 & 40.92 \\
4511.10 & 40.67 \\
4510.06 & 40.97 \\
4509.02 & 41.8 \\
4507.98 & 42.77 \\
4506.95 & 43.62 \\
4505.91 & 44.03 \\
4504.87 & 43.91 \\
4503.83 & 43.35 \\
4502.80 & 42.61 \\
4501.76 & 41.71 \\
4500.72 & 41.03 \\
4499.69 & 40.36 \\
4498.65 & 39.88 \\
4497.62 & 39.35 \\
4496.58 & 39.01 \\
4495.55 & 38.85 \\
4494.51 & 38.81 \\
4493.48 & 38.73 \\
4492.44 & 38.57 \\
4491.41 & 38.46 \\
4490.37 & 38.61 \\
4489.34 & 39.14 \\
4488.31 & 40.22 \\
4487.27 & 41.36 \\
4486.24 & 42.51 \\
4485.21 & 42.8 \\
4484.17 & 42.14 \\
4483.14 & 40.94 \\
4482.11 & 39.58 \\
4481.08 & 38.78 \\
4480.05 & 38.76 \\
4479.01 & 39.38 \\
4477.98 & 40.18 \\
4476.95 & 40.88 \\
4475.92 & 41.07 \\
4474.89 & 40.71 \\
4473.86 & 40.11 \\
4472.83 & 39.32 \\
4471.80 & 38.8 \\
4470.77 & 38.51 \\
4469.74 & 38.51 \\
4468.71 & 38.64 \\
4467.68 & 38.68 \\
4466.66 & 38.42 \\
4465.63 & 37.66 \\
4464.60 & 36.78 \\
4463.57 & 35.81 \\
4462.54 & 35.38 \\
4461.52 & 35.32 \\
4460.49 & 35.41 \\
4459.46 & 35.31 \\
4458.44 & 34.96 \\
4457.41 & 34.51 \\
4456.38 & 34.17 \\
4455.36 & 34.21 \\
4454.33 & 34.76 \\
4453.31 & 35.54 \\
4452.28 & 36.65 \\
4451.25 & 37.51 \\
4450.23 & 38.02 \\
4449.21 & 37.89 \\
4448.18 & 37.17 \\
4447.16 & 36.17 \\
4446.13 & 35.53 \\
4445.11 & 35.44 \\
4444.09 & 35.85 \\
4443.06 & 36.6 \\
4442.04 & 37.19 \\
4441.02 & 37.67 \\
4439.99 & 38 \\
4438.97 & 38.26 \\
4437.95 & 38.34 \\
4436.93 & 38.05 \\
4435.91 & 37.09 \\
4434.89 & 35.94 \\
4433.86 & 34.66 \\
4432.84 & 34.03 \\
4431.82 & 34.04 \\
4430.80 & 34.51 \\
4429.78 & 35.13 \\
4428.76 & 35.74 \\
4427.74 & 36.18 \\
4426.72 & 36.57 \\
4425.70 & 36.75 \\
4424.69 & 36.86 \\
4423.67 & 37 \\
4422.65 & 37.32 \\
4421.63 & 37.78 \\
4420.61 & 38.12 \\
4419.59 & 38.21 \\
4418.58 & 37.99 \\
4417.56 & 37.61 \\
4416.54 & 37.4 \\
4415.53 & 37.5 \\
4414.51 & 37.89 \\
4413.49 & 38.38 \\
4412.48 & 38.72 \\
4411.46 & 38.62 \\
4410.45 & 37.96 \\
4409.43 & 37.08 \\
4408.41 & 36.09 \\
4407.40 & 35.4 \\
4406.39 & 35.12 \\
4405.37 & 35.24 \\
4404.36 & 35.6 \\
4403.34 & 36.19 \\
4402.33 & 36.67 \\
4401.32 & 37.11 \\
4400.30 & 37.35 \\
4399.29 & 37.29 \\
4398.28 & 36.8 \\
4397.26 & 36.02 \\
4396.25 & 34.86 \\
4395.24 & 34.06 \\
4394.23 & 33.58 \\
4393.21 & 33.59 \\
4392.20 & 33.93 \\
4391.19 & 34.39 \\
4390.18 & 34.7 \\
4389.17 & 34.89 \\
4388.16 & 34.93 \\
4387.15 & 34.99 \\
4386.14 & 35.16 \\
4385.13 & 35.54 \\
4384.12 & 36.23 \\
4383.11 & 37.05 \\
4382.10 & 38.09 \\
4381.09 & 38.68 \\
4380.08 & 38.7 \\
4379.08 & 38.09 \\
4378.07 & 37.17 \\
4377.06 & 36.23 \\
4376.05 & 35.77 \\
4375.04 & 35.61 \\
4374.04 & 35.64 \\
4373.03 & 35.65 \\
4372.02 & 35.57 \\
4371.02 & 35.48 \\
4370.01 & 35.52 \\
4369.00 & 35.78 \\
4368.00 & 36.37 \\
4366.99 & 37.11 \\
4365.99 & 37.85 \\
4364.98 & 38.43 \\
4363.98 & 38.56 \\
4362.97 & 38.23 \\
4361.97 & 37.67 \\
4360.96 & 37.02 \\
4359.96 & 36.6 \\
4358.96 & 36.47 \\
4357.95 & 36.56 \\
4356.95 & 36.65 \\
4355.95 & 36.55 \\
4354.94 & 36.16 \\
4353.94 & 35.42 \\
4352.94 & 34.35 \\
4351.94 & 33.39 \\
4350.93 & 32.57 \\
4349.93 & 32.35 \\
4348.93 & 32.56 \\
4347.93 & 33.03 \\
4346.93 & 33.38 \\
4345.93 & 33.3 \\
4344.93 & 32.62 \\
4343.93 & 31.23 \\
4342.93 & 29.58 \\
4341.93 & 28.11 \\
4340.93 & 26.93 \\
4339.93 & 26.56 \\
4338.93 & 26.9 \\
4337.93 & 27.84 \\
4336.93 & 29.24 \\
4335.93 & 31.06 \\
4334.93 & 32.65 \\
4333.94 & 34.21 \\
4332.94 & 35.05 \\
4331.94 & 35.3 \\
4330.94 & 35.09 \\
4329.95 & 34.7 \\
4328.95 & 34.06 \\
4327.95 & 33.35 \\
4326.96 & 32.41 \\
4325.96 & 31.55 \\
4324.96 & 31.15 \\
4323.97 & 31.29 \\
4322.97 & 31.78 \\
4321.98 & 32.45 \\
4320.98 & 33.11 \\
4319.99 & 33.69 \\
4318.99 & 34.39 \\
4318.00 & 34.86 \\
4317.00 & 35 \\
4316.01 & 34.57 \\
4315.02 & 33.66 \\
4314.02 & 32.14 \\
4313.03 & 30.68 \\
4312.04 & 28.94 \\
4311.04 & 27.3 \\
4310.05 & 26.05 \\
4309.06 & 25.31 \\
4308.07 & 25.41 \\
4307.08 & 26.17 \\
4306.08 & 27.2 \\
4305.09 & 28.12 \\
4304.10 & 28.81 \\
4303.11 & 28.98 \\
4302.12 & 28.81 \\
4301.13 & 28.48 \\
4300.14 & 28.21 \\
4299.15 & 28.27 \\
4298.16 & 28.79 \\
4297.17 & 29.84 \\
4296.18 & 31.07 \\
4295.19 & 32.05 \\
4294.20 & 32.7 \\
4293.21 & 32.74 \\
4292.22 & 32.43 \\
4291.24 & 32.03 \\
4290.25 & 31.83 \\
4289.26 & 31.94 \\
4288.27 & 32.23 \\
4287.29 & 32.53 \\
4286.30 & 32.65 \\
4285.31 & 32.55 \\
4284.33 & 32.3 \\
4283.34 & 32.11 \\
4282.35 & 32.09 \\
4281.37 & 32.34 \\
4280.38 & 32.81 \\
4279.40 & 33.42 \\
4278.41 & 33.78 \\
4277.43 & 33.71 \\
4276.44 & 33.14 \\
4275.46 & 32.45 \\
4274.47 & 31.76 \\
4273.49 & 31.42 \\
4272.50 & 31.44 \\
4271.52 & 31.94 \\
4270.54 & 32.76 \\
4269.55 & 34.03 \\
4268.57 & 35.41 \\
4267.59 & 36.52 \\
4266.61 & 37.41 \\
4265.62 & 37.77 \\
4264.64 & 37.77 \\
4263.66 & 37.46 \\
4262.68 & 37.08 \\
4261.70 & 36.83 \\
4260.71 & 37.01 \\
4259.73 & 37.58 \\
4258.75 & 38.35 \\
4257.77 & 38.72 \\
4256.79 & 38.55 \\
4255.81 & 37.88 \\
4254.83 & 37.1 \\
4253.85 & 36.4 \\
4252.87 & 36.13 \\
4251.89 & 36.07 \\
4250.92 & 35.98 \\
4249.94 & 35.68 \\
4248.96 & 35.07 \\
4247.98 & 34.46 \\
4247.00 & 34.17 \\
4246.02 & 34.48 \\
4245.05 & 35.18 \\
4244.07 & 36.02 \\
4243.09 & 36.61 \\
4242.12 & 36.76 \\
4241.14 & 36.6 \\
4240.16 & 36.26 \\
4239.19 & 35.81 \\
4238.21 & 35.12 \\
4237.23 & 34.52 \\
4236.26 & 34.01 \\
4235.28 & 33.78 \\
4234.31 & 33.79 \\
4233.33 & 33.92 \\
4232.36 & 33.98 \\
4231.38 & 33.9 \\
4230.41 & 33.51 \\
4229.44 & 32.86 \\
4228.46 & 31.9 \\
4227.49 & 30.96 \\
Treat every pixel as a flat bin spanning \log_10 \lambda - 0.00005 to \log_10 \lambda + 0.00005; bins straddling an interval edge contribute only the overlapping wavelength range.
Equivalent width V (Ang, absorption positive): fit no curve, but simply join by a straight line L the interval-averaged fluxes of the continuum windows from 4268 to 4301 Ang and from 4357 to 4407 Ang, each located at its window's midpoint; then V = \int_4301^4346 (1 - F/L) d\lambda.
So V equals 3.8 Ang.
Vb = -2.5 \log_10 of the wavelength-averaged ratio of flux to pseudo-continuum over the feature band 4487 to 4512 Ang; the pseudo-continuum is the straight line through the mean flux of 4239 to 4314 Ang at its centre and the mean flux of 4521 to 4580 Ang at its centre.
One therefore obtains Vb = -0.058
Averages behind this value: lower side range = 33.1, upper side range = 39.9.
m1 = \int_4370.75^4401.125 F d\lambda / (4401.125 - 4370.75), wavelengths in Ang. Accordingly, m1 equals 35.9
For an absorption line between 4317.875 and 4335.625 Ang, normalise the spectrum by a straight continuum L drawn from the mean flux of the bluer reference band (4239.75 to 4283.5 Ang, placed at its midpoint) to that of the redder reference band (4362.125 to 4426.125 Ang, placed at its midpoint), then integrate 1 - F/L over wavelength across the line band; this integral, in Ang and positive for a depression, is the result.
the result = 1.3 Ang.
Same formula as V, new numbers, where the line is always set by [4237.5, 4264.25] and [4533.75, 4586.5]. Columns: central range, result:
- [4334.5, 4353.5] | 3.3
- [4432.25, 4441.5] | 0.4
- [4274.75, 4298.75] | 3.0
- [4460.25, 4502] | -0.2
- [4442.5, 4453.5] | 0.6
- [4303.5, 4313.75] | 2.6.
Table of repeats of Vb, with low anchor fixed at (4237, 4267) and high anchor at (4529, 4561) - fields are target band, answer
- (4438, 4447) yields 0.04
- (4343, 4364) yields 0.08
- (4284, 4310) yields 0.23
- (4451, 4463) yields 0.09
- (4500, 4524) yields -0.09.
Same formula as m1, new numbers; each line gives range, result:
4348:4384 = 36.2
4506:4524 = 42.2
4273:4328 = 31.2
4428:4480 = 37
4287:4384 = 32.9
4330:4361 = 32.8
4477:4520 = 41.1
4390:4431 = 36.5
